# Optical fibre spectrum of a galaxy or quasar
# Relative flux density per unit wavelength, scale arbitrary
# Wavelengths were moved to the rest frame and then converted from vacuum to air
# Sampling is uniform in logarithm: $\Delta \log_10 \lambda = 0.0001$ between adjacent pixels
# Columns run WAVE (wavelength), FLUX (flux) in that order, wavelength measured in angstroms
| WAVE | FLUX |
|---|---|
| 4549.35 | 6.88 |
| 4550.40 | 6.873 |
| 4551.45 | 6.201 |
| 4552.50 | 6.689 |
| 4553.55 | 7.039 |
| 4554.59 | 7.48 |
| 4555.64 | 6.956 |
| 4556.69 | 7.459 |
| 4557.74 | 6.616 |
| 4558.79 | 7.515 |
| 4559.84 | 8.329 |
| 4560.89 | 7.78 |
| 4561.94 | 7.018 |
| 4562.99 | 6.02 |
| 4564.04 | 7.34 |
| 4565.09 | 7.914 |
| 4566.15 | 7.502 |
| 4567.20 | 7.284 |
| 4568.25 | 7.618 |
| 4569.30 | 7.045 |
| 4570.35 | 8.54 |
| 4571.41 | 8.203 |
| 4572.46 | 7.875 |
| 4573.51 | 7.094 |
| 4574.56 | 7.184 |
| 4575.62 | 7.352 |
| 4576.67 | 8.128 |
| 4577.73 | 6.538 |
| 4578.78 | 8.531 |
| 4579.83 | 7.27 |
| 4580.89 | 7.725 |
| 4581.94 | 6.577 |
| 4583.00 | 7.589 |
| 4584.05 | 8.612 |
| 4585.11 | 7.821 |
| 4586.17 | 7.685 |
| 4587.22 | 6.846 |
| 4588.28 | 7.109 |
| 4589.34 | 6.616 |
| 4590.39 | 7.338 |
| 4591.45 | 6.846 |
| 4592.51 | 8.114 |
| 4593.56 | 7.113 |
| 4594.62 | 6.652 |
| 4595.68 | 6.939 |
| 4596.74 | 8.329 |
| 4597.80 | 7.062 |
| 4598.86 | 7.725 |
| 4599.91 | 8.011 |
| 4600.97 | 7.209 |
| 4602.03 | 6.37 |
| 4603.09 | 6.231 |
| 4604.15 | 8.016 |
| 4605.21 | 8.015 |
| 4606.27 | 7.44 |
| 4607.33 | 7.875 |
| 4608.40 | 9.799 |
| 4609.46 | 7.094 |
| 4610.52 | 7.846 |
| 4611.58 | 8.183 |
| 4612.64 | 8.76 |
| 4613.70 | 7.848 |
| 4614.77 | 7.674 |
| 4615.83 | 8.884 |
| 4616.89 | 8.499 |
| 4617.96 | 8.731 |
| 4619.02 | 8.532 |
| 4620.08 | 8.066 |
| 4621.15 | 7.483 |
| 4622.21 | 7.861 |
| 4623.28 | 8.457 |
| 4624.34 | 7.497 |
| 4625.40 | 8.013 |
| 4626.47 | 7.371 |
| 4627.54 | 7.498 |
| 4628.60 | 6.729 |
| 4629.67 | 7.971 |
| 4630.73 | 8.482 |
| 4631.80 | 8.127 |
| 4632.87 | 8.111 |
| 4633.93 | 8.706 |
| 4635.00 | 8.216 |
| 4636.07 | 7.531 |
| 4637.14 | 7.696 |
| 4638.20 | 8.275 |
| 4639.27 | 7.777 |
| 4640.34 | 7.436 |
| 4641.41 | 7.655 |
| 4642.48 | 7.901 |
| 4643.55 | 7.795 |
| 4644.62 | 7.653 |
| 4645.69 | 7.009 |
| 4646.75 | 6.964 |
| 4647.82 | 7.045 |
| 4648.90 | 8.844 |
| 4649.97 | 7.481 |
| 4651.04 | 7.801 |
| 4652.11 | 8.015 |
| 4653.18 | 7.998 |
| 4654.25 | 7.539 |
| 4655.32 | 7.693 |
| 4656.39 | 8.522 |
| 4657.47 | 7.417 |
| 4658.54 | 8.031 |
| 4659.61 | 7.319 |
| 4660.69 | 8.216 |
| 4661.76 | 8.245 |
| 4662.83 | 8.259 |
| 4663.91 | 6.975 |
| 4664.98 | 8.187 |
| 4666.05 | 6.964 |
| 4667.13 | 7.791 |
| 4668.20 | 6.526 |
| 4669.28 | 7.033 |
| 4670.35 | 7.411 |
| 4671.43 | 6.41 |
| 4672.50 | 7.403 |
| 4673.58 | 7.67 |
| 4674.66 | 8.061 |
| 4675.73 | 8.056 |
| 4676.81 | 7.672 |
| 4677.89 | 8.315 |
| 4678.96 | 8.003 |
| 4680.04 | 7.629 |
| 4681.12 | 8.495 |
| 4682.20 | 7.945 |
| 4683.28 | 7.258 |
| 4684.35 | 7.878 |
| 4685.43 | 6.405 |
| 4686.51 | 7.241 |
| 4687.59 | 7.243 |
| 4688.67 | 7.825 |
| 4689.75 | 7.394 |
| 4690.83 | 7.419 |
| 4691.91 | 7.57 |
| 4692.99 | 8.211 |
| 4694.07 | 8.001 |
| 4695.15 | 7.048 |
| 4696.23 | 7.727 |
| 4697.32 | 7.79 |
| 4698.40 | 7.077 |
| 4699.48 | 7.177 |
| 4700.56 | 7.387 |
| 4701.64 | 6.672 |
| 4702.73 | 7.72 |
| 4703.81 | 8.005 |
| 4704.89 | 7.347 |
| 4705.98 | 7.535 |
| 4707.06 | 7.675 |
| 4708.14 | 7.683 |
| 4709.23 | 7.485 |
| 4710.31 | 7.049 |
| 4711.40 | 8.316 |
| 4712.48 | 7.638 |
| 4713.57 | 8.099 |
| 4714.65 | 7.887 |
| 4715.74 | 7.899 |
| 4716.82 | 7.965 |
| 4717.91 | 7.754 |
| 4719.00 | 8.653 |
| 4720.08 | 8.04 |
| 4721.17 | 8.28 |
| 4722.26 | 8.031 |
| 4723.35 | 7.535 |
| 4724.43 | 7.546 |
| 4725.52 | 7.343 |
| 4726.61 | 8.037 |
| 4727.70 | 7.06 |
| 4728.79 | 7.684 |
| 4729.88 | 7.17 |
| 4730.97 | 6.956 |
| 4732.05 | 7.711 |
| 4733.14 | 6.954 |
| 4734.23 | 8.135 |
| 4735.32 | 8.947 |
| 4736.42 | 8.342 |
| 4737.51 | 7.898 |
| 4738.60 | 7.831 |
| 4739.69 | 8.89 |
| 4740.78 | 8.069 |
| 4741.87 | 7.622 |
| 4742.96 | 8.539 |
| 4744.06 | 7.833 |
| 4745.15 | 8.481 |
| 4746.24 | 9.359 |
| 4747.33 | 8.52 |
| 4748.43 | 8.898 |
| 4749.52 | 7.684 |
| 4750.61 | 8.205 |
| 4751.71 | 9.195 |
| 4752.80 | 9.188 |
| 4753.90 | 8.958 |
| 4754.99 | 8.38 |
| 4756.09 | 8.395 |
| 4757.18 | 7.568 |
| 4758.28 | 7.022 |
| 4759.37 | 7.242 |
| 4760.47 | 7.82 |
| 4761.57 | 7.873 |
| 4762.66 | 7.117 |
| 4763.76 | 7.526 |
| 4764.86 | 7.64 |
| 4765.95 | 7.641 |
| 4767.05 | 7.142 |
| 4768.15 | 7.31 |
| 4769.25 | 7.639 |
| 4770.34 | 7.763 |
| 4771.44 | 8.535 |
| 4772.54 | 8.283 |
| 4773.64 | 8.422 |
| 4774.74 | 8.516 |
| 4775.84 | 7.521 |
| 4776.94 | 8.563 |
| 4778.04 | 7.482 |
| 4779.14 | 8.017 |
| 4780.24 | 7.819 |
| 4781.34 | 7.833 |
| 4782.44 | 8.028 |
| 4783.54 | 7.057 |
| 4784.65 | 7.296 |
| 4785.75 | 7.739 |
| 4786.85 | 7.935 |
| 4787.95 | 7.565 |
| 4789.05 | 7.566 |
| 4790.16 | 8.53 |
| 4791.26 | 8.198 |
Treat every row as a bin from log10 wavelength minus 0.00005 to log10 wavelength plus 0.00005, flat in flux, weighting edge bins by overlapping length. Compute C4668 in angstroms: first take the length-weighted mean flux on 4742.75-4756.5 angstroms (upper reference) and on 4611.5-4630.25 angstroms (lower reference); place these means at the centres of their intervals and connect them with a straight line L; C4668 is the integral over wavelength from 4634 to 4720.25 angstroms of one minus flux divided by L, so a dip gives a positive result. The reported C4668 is 6.2 angstroms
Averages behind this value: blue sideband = 8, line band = 7.67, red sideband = 8.59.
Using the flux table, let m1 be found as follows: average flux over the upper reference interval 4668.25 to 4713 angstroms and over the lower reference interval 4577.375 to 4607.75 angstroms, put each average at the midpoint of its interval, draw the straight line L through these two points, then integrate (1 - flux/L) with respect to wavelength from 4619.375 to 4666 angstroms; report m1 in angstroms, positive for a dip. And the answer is -2.1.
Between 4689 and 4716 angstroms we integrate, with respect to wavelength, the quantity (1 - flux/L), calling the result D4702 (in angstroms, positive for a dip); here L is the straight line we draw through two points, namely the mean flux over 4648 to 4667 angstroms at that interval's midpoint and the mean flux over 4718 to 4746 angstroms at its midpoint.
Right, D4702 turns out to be 1.0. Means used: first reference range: 7.83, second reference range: 7.92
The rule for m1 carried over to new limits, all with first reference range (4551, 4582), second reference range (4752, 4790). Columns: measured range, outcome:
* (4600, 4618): -1.00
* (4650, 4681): -0.35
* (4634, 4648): -0.21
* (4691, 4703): 0.31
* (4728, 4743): -0.21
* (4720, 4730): 0.09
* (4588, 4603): 0.46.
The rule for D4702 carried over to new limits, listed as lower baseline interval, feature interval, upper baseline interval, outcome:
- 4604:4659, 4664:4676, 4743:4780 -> 0.9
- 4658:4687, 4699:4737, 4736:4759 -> 1.6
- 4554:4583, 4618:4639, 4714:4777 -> -0.9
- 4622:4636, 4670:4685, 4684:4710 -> -0.2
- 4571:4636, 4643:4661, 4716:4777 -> 0.2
